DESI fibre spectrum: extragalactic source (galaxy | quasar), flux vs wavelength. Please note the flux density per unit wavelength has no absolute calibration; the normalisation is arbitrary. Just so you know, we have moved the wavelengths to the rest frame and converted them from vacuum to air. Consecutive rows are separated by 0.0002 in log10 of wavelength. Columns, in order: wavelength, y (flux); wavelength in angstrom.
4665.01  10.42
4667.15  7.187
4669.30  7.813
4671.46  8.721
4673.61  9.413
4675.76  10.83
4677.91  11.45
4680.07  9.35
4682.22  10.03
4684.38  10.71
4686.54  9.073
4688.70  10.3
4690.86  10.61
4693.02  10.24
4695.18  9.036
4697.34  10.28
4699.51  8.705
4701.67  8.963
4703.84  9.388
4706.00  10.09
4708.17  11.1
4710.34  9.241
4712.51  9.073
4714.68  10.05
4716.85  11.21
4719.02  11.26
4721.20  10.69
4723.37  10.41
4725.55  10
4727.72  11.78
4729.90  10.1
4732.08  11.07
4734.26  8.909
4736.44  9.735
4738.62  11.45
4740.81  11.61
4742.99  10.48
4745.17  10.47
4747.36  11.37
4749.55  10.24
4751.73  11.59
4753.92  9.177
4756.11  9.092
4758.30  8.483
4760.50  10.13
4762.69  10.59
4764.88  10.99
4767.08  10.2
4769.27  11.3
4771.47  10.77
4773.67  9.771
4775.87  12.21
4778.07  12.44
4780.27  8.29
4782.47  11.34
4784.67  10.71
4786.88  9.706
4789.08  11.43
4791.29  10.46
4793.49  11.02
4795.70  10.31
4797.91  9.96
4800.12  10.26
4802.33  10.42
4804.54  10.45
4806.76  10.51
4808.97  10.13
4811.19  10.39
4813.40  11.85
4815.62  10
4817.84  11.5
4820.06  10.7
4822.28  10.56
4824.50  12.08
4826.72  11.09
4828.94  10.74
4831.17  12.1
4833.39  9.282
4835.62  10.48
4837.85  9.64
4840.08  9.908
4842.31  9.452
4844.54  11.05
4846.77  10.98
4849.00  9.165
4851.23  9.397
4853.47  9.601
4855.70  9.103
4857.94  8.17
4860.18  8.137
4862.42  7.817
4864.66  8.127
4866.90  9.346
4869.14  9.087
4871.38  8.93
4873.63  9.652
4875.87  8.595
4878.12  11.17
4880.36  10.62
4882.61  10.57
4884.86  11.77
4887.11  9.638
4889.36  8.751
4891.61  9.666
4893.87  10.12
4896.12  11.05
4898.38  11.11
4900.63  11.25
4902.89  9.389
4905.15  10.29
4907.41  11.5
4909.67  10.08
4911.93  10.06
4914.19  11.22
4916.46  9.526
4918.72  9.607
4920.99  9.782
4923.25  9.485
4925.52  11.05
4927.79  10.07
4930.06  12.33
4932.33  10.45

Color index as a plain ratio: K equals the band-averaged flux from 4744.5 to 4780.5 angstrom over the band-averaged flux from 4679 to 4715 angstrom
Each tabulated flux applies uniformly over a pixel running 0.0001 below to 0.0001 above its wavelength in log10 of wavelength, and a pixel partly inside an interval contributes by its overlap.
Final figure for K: 1.1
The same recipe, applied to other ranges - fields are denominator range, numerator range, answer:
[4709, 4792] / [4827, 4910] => 0.95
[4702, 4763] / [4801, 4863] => 0.99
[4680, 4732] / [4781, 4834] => 1.06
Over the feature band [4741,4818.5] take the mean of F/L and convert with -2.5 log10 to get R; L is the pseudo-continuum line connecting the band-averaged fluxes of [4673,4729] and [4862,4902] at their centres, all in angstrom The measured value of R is -0.05 mag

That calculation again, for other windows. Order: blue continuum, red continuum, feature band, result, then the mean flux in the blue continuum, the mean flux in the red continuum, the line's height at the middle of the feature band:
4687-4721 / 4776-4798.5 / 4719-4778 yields -0.021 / 9.97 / 10.7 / 10.3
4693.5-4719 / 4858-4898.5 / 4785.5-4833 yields -0.110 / 9.82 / 9.6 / 9.69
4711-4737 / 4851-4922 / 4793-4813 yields -0.036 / 10.4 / 9.79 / 10.1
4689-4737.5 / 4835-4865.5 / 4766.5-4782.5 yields -0.107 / 10.1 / 9.35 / 9.76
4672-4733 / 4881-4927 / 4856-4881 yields 0.140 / 10.1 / 10.3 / 10.3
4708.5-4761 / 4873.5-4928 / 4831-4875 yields 0.096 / 10.3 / 10.3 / 10.3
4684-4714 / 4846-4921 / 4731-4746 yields -0.083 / 9.75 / 9.8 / 9.76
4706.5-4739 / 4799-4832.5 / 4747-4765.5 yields 0.045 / 10.4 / 10.8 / 10.5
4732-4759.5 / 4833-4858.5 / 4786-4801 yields -0.049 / 10.3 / 9.73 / 10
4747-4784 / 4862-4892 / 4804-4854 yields -0.055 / 10.5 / 9.59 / 9.96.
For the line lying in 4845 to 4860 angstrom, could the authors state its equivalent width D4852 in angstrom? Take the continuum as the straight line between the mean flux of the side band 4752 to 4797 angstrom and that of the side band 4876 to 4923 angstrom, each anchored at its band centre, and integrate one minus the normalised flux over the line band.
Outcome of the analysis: 1.4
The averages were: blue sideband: 10.4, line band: 9.4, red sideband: 10.3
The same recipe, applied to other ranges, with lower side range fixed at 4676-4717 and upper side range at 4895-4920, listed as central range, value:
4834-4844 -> 0.4 angstrom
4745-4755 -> -0.5 angstrom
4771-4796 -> -1.4 angstrom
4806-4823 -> -0.8 angstrom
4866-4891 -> 1.3 angstrom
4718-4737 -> -0.8 angstrom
